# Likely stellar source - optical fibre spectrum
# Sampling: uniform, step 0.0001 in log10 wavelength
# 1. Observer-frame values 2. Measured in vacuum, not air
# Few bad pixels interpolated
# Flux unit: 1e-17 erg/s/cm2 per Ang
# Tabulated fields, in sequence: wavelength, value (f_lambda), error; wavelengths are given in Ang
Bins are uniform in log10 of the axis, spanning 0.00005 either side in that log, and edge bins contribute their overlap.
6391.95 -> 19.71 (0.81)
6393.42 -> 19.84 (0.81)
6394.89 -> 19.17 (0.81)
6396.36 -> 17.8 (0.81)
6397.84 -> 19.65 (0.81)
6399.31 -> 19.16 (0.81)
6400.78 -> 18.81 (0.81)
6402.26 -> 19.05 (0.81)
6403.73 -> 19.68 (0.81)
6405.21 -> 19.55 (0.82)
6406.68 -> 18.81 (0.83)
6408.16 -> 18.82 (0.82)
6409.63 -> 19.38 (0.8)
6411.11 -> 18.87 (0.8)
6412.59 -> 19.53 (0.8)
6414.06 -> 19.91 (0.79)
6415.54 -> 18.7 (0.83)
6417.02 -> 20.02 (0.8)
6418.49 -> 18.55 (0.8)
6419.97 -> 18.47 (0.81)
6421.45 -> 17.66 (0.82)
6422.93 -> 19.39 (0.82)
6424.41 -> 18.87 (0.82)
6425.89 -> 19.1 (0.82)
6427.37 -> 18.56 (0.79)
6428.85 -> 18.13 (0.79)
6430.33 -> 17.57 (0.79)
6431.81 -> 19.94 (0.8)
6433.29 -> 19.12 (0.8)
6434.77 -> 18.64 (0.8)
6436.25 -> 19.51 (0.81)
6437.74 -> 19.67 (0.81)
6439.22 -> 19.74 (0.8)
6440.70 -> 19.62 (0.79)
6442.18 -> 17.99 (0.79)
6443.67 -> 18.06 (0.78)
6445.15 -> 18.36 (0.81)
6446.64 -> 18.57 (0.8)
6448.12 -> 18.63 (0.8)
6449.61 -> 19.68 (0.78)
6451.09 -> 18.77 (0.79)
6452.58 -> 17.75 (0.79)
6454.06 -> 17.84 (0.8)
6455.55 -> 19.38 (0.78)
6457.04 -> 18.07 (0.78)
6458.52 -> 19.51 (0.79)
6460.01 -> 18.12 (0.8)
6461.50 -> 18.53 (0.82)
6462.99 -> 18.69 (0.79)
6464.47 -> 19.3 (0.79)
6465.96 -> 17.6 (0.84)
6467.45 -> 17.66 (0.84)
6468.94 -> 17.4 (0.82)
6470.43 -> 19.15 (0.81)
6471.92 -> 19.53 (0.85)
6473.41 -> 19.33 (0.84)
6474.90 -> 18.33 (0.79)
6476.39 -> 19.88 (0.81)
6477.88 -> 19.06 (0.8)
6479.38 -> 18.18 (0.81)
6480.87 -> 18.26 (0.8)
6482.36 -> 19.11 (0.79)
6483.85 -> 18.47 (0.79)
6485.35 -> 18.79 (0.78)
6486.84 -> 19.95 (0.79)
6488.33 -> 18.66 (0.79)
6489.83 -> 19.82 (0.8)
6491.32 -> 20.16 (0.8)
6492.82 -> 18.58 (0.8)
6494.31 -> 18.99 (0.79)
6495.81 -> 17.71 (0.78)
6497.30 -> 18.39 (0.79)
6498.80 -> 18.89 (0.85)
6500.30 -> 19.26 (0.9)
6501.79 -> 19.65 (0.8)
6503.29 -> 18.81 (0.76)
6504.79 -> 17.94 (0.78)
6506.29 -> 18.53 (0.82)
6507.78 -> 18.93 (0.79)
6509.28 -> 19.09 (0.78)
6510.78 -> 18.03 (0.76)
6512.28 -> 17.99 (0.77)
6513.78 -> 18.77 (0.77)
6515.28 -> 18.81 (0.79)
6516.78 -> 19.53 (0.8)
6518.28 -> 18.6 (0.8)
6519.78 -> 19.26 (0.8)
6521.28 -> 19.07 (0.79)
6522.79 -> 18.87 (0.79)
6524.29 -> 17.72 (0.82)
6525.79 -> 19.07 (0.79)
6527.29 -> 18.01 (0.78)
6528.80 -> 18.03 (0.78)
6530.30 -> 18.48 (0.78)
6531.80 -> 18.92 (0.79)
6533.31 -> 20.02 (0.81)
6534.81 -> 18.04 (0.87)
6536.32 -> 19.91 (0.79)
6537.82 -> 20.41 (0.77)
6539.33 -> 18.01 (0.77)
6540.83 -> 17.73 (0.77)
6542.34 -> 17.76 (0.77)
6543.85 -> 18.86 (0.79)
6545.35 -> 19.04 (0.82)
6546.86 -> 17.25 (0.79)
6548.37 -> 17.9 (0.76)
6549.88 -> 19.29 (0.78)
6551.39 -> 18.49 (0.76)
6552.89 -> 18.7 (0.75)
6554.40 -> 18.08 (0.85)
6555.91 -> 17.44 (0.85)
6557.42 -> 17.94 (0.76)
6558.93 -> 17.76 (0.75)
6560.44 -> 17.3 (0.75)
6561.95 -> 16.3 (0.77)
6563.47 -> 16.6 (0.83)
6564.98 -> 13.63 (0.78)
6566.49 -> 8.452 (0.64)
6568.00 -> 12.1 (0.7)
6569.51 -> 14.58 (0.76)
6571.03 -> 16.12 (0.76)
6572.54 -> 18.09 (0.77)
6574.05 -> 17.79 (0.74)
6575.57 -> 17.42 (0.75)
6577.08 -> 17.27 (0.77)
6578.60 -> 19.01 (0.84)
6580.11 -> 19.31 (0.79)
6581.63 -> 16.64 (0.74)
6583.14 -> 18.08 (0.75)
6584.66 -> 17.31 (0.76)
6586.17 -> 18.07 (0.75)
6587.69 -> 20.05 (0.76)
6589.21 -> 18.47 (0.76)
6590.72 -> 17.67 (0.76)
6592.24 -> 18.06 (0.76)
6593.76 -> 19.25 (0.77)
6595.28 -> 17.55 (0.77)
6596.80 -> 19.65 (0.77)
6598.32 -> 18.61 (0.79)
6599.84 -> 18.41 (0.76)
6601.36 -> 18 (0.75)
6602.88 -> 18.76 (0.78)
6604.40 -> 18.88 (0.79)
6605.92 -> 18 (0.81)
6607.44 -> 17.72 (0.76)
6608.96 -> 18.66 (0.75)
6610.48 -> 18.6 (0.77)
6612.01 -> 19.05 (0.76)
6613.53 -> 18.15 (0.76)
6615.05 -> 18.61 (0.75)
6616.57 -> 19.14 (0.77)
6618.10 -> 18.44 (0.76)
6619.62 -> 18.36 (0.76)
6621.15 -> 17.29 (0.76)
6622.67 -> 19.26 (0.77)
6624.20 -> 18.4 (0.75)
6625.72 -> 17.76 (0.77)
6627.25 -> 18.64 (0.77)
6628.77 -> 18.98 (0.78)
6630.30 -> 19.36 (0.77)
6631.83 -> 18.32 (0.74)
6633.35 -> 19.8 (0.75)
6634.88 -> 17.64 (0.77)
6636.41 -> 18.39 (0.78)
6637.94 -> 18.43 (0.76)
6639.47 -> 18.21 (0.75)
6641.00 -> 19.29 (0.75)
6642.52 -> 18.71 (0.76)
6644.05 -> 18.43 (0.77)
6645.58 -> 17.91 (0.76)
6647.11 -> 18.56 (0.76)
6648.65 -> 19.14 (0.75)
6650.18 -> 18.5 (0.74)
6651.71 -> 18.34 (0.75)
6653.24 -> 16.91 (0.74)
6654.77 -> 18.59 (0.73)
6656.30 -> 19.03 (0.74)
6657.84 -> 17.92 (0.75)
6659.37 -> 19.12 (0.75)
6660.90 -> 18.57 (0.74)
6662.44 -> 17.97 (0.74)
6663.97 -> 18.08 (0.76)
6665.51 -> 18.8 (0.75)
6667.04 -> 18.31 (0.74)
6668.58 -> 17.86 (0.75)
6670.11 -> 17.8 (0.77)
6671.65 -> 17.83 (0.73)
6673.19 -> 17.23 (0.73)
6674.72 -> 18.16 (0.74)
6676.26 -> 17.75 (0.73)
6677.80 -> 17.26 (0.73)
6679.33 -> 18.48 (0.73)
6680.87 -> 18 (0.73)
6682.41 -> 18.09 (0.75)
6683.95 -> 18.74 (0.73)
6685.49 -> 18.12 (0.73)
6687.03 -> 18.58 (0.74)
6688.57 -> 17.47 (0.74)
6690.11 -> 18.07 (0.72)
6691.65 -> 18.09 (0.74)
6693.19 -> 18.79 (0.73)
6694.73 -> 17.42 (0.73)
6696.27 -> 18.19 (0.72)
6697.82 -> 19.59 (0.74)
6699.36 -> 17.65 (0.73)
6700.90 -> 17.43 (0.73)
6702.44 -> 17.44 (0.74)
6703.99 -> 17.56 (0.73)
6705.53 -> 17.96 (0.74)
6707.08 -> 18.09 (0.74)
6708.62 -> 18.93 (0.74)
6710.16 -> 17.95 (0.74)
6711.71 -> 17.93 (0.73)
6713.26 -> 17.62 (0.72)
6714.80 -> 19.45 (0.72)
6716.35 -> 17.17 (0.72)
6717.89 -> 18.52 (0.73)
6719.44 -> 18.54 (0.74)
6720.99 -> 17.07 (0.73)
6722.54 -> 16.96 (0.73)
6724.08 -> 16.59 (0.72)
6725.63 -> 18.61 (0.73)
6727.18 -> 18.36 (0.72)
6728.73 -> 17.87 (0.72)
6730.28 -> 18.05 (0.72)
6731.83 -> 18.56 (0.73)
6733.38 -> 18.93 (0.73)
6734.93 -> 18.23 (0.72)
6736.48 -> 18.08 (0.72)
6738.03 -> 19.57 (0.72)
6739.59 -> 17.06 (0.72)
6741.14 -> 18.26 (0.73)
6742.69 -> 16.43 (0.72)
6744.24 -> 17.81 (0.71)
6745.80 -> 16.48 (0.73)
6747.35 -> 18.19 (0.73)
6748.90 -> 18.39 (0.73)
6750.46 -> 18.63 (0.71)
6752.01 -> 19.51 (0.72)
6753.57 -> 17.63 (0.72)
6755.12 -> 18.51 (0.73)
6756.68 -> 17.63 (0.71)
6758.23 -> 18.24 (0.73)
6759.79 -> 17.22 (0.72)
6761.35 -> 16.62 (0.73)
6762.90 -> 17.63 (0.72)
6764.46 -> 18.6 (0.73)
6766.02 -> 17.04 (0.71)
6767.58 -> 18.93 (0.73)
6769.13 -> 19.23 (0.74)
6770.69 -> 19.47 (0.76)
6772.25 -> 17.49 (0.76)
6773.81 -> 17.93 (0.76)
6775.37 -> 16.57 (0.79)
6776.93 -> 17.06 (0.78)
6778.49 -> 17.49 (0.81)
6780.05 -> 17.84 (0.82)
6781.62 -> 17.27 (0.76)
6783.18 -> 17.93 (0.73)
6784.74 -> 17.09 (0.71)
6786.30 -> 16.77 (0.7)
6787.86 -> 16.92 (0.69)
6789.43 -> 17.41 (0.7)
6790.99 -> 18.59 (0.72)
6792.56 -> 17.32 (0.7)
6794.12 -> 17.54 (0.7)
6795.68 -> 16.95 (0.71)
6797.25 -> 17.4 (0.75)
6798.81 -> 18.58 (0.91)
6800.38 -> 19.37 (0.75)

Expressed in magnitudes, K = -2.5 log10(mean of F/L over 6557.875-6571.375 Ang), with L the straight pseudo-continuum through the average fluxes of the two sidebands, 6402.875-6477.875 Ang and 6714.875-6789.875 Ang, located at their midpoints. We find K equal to 0.241 mag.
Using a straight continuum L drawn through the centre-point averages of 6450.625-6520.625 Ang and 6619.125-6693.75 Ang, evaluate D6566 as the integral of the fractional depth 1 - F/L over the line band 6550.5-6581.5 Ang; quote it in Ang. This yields 3.2 Ang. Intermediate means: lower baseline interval 18.7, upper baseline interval 18.3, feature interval 16.6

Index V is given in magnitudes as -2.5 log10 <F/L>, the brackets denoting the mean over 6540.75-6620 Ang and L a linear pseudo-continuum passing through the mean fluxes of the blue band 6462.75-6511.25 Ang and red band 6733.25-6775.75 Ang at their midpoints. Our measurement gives 0.05 mag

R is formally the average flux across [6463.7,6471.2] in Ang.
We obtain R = 18.2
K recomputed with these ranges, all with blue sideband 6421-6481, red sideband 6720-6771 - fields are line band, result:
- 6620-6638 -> -0.01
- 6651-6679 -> 0.01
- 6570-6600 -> 0.02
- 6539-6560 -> 0.02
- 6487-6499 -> -0.02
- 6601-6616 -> -0.01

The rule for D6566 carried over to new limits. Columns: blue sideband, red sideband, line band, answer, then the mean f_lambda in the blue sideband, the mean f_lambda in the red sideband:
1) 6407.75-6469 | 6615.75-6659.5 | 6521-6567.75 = 2.17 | 18.8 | 18.5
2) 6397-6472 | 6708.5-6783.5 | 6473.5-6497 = -0.30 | 18.8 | 18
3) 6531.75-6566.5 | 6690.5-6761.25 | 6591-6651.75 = -2.12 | 17.8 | 18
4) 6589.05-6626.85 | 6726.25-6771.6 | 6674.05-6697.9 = 0.15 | 18.4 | 18.1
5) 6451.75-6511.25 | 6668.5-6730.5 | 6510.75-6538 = -0.32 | 18.7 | 18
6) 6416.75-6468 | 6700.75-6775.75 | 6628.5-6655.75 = -0.45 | 18.7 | 18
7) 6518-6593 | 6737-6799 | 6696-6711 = -0.26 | 17.7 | 17.8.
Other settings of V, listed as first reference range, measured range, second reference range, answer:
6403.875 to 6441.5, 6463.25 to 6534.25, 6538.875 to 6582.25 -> -0.05 mag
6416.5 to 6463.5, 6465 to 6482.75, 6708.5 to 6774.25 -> 0.00 mag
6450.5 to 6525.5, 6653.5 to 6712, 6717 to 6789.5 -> 0.00 mag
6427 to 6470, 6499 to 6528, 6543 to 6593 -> -0.05 mag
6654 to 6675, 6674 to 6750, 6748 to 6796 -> 0.00 mag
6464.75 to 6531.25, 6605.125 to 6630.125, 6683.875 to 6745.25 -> -0.01 mag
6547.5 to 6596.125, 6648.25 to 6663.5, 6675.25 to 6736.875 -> -0.04 mag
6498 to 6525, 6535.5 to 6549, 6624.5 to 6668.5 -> 0.01 mag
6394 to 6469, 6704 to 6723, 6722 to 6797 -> 0.00 mag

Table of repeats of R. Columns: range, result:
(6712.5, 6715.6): 18.5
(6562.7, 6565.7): 15.1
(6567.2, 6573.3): 15.2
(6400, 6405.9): 19.3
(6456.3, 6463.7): 18.6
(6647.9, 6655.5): 18.3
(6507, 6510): 19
